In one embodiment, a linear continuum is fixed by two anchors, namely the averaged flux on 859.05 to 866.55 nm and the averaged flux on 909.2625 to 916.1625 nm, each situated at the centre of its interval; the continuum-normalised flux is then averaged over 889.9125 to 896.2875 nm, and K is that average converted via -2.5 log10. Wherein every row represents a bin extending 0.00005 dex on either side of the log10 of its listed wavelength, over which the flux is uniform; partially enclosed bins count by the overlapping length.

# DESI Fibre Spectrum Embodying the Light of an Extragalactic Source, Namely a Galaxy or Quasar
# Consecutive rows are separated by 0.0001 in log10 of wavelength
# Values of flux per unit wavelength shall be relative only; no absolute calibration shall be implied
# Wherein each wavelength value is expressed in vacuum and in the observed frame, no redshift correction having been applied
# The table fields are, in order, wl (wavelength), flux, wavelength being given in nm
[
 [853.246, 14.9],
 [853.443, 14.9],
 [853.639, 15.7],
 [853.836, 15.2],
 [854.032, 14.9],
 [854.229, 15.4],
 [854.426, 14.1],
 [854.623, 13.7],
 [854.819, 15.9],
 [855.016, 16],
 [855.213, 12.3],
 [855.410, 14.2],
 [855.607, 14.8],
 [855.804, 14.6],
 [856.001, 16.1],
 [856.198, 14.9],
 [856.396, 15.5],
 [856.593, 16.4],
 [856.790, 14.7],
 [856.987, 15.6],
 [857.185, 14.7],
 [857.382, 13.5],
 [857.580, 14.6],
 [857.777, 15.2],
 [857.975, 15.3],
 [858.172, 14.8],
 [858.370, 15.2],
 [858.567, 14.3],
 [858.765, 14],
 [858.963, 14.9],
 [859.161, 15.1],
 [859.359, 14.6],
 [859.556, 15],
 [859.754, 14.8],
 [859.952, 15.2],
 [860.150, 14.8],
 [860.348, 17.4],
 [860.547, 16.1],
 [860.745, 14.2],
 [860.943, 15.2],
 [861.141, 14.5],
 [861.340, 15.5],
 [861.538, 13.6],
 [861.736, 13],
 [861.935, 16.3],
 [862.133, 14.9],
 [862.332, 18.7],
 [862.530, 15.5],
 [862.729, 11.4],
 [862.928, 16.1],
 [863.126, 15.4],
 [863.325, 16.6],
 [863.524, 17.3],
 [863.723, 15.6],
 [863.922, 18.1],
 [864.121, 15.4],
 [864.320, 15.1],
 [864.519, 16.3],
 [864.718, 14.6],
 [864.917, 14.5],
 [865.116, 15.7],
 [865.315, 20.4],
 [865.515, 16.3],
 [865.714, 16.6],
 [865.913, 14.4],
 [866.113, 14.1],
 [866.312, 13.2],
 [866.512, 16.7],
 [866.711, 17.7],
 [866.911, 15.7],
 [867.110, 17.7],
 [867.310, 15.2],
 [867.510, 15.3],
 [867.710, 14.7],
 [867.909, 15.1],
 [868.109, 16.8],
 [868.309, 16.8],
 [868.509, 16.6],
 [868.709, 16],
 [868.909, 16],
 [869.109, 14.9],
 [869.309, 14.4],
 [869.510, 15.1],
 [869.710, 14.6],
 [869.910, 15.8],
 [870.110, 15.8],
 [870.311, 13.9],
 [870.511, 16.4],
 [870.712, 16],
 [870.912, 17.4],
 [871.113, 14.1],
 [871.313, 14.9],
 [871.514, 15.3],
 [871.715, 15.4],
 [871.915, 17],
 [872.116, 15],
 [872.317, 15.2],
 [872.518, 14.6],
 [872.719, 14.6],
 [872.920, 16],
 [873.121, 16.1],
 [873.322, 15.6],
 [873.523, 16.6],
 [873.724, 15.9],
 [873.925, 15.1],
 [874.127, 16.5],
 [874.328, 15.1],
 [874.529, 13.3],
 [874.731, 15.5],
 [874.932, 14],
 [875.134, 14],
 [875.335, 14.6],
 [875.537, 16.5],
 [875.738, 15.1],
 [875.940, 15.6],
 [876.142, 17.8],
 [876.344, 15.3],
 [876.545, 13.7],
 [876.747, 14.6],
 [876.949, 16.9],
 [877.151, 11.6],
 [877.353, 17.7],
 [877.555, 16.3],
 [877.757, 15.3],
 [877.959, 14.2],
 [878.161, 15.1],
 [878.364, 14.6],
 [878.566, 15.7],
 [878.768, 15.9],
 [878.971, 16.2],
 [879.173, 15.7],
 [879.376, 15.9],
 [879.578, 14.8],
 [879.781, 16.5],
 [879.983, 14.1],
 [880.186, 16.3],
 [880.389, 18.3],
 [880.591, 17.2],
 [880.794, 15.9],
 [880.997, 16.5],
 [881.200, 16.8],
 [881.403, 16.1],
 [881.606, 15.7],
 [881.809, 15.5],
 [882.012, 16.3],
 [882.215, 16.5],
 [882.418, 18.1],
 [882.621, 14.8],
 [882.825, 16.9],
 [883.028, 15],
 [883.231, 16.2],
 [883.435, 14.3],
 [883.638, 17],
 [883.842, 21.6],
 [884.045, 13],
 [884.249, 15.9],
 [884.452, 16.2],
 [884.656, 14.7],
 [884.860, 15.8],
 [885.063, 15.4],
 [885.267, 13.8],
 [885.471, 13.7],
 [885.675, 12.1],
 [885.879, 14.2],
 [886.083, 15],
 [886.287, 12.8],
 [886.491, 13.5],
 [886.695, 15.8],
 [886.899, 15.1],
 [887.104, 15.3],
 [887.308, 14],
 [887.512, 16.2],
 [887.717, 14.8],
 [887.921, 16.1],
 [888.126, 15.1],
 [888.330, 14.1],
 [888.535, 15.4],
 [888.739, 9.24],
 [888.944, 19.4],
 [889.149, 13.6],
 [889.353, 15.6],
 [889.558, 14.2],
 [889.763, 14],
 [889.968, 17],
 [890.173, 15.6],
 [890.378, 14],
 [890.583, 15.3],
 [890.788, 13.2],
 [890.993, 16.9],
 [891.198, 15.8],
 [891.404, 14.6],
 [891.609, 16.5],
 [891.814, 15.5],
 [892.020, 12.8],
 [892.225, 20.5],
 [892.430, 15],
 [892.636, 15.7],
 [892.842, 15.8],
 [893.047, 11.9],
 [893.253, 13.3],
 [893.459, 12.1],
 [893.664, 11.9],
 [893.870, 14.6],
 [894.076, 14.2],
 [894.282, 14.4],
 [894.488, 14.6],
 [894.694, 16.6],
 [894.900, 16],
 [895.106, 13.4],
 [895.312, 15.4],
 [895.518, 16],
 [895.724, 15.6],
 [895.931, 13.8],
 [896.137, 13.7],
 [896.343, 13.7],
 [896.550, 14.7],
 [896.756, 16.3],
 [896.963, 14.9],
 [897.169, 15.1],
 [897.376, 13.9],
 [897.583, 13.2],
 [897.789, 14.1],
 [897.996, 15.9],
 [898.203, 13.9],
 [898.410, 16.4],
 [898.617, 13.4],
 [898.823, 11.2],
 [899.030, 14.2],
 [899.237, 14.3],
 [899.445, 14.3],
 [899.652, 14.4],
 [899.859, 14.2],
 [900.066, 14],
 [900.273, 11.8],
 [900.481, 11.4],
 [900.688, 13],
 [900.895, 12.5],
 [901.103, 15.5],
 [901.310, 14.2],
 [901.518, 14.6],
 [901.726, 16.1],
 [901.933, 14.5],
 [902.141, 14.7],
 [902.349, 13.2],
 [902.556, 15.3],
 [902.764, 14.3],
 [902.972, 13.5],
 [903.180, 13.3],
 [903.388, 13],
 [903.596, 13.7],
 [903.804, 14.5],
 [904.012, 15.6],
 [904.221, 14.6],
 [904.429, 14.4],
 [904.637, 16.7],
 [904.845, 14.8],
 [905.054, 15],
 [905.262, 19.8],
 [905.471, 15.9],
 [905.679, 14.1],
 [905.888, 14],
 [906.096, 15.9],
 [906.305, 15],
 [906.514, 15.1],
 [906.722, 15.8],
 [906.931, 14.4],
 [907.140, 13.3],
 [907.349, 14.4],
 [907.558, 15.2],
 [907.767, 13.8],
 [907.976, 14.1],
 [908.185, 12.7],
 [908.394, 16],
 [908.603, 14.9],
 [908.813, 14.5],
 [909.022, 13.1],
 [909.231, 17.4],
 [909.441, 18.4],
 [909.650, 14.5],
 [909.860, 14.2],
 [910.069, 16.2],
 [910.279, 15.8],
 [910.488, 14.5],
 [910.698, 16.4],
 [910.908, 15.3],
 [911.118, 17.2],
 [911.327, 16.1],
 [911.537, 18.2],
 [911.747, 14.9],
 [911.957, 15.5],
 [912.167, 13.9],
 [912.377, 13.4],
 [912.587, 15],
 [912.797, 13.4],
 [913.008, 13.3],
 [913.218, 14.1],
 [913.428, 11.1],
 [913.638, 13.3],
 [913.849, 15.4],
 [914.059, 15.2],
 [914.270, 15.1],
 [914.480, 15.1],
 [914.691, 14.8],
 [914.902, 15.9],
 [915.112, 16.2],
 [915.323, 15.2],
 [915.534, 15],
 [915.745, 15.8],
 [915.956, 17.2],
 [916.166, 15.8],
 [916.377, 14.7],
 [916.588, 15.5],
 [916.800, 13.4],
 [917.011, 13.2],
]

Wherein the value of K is 0.03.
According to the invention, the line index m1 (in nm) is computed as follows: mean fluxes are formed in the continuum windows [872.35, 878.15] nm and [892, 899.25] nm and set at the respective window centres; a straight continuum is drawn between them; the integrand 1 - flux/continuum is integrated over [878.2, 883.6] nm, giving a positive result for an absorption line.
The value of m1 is -0.33 nm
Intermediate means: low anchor 15.3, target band 16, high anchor 14.5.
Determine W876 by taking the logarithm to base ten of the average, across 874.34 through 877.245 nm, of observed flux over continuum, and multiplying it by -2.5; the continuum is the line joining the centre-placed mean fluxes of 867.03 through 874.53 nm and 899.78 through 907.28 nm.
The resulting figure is 0.04 mag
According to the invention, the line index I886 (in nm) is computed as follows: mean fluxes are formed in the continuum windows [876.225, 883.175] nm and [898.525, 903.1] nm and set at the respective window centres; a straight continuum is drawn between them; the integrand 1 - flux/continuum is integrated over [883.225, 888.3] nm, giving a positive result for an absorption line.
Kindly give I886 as 0.05 nm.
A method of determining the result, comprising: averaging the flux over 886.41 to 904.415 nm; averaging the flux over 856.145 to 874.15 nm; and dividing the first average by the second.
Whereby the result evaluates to 0.94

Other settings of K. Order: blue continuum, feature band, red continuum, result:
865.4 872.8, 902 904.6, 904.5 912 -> 0.084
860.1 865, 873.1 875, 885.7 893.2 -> -0.009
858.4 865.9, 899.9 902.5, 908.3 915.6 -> 0.101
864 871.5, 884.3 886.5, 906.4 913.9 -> 0.071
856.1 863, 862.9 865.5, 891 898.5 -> -0.088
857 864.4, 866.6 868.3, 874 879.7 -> -0.059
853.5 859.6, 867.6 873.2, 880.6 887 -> -0.022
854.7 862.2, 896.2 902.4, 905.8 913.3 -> 0.065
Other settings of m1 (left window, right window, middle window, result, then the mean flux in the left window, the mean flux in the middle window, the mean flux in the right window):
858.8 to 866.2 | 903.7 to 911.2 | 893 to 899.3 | 0.40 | 15.5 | 14.3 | 15.2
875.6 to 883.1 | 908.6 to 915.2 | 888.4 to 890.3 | 0.09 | 15.8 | 14.9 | 15.1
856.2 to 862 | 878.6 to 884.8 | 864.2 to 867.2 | -0.12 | 15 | 15.9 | 16.1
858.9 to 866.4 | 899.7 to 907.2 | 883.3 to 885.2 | -0.13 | 15.4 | 16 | 14.5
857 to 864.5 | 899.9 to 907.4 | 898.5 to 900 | 0.08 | 15.2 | 13.7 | 14.5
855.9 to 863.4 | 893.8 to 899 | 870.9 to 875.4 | -0.11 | 15.1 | 15.3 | 14.6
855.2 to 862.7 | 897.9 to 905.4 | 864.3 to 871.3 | -0.40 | 15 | 15.7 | 14.3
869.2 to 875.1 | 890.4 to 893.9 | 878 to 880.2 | -0.05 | 15.3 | 15.5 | 14.8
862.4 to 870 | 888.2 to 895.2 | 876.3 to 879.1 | 0.02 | 15.7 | 15.2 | 14.8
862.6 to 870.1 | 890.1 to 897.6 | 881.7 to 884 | -0.20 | 15.7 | 16.5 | 14.8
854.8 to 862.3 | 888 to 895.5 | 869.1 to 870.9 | -0.05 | 15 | 15.3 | 14.8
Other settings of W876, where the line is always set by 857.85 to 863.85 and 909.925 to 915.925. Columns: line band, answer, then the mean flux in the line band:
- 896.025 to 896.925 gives 0.04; 14.6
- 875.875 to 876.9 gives -0.02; 15.5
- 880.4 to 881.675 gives -0.09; 16.5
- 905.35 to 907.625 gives 0.02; 14.9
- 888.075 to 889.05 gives 0.04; 14.6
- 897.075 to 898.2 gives 0.05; 14.4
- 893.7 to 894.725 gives 0.04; 14.6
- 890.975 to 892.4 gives -0.06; 16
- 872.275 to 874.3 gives -0.03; 15.6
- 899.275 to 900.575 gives 0.13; 13.4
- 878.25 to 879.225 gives -0.03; 15.6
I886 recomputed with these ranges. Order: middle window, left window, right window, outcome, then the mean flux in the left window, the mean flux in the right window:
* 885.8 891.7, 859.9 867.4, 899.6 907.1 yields 0.01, 15.7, 14.5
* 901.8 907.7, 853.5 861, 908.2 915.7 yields 0.11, 15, 15.1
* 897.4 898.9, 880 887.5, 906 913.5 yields 0.11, 15.6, 14.9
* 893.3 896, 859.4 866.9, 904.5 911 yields 0.14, 15.6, 15.2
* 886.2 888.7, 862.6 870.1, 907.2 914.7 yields 0.10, 15.7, 14.9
